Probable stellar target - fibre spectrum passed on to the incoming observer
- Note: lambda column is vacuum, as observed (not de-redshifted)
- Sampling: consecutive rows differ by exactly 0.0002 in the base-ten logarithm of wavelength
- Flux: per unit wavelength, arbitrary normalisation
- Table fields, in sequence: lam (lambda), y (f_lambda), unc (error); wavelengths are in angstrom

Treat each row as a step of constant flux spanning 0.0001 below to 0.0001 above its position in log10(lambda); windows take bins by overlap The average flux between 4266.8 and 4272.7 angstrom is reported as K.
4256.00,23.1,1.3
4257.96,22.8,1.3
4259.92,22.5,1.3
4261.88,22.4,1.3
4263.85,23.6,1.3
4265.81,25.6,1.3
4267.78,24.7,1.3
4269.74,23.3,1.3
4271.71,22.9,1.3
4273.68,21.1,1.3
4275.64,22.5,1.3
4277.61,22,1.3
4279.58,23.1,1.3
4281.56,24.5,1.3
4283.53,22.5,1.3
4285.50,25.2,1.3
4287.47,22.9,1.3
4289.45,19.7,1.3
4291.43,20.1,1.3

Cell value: 23.6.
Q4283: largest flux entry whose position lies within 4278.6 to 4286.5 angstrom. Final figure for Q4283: 25.2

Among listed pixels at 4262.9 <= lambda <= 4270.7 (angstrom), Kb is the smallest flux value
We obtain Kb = 23.3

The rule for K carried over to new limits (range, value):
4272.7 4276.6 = 21.8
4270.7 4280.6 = 22.3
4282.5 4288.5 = 23.5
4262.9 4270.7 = 24.3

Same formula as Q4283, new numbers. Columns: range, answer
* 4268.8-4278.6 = 23.3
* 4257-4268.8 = 25.6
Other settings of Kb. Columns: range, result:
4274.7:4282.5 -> 22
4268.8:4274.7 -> 21.1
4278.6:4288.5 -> 22.5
